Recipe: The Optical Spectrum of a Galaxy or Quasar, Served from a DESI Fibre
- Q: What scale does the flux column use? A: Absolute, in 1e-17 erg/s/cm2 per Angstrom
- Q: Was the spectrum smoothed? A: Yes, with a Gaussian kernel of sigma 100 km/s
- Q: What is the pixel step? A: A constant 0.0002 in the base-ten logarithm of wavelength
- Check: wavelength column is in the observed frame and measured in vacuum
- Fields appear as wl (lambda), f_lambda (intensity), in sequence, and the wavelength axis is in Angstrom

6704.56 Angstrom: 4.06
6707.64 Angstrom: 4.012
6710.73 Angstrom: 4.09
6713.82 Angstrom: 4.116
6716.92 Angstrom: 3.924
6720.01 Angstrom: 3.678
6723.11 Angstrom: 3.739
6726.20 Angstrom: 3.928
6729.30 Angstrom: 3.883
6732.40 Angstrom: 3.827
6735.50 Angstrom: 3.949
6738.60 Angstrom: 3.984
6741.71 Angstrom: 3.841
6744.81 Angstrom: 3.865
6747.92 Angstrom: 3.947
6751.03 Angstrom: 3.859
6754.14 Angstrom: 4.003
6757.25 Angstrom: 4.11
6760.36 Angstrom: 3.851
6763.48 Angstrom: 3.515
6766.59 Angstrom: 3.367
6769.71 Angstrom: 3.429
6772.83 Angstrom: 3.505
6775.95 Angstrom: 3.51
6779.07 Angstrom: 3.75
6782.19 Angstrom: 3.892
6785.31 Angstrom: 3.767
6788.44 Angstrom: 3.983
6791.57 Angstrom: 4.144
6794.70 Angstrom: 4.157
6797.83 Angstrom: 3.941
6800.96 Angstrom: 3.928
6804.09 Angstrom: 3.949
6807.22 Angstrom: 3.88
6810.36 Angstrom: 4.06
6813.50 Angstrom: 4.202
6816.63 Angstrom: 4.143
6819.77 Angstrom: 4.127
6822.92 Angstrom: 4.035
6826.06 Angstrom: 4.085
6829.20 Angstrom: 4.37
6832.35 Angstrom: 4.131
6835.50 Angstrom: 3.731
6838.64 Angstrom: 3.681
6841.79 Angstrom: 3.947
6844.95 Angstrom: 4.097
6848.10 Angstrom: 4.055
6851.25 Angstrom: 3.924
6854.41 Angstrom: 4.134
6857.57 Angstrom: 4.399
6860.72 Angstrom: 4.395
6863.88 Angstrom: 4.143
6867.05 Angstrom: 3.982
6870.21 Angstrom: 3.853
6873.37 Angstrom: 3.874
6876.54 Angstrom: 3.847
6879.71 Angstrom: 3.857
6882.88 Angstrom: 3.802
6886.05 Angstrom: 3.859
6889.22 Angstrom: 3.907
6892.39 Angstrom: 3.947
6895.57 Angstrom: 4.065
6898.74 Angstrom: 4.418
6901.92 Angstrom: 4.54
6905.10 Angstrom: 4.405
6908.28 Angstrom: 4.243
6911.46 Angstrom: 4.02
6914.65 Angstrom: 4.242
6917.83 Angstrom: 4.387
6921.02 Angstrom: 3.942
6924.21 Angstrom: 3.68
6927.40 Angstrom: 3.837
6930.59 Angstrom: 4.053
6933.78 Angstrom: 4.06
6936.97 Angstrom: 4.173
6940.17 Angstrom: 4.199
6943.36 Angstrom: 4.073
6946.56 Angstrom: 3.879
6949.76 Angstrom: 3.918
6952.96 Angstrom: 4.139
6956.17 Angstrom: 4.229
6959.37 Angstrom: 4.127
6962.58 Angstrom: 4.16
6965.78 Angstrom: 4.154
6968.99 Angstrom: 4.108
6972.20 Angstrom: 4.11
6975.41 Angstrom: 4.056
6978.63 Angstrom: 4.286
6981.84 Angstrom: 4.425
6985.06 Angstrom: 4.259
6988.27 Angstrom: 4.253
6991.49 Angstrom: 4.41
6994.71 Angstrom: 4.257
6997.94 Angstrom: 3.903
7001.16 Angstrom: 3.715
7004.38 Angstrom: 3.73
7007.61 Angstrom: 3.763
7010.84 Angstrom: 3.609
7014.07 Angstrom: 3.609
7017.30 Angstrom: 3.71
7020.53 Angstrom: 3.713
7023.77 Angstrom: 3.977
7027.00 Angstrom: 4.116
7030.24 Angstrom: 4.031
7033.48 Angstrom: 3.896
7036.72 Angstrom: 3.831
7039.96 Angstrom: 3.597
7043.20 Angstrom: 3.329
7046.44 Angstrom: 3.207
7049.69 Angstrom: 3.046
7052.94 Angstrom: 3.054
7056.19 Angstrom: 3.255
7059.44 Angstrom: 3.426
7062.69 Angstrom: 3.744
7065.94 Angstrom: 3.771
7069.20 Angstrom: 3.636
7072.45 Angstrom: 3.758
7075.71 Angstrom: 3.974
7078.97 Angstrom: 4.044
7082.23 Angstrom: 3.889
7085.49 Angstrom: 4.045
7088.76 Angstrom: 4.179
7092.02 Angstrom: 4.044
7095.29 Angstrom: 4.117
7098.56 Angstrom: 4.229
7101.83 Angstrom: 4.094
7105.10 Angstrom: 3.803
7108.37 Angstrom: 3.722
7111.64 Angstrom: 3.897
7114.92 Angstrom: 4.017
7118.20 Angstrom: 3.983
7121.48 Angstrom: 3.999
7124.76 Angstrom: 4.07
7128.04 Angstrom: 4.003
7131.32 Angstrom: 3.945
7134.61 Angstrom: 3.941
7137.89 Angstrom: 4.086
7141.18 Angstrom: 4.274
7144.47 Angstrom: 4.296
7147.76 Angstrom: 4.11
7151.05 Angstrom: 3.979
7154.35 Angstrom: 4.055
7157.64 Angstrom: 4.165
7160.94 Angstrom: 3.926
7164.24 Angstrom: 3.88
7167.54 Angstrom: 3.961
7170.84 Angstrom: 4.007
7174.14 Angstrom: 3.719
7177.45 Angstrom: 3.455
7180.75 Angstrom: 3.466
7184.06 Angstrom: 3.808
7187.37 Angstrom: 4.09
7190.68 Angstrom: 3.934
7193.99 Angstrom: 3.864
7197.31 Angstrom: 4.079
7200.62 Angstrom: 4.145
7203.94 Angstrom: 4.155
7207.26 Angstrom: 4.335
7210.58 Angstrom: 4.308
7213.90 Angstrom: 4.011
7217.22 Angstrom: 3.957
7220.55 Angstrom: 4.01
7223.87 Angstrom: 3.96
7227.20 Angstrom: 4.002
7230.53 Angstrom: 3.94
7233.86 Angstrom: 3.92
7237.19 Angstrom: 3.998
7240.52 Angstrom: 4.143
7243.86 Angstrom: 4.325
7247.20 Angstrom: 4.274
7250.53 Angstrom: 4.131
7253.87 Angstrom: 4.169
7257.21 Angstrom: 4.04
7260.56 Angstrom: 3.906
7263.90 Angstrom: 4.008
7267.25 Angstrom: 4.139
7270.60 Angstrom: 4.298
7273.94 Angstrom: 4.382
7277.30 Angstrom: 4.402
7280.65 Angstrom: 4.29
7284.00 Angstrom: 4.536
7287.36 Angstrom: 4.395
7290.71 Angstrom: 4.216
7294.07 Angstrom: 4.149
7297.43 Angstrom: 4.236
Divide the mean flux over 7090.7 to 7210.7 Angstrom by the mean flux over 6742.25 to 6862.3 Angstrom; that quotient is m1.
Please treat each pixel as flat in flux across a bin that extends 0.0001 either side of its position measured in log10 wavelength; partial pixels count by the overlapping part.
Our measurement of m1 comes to 1.01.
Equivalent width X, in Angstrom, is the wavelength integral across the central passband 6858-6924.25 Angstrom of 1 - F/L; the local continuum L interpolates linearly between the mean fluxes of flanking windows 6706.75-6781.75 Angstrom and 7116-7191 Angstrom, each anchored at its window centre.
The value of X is -3.6 Angstrom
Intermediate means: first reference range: 3.82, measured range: 4.08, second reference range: 3.96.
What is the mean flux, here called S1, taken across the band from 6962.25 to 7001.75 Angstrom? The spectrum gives 4.17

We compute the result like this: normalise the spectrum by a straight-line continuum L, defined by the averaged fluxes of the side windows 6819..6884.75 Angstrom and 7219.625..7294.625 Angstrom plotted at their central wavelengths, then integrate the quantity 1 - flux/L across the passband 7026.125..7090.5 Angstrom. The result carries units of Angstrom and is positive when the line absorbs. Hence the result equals 6.4 Angstrom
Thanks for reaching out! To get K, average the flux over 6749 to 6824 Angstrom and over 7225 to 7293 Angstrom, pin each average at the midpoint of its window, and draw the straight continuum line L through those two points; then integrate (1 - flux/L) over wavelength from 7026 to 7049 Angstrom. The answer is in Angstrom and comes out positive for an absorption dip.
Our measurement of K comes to 2.0 Angstrom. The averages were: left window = 3.88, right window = 4.17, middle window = 3.68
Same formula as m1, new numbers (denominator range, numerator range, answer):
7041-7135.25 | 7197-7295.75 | 1.09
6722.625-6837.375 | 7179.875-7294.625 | 1.05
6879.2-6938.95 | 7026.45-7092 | 0.91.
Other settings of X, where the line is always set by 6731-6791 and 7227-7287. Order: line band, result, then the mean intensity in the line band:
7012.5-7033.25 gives 0.7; 3.86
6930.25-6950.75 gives -0.7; 4.06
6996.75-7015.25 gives 1.2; 3.72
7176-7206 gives 1.6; 3.9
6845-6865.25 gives -1.6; 4.17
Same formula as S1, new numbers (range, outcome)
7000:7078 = 3.65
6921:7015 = 4.04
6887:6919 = 4.21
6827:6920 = 4.08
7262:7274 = 4.18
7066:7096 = 3.95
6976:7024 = 3.98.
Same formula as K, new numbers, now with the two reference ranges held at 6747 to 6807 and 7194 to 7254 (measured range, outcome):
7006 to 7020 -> 1.02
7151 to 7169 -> 0.27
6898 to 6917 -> -1.99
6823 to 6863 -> -2.24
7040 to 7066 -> 4.22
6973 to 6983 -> -0.74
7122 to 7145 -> -0.19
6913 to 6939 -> -0.91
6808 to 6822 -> -0.98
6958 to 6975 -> -0.82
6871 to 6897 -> -0.04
